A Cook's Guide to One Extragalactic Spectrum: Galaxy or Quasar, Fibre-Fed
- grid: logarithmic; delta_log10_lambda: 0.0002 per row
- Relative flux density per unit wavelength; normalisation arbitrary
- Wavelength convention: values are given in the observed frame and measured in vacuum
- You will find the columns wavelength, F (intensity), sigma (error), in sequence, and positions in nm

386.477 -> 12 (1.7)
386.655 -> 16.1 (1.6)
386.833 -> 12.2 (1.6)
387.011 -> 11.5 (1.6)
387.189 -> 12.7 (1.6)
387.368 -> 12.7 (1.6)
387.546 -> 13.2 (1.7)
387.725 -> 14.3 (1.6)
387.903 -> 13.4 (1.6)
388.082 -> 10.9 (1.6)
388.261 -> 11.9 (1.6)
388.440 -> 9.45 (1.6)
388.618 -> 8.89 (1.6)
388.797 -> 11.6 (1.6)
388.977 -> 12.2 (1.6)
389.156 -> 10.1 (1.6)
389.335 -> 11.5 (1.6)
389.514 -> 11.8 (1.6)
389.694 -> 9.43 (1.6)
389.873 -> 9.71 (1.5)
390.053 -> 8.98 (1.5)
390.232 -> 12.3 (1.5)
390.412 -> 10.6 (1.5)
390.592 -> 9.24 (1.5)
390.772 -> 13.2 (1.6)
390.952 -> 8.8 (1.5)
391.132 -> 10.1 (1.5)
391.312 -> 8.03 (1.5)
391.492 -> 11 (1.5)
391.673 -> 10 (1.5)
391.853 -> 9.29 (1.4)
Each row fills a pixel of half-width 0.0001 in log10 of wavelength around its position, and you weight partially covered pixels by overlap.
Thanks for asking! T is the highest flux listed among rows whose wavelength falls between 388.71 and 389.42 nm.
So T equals 12.2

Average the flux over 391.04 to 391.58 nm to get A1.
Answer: 9.71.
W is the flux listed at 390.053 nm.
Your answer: 8.98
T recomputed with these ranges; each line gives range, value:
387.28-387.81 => 14.3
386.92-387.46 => 12.7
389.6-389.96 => 9.71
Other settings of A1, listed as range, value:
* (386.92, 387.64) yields 12.5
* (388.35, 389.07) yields 10.5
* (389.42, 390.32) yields 10.5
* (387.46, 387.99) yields 13.6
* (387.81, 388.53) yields 11.4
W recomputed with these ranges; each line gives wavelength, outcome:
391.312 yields 8.03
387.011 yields 11.5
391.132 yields 10.1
